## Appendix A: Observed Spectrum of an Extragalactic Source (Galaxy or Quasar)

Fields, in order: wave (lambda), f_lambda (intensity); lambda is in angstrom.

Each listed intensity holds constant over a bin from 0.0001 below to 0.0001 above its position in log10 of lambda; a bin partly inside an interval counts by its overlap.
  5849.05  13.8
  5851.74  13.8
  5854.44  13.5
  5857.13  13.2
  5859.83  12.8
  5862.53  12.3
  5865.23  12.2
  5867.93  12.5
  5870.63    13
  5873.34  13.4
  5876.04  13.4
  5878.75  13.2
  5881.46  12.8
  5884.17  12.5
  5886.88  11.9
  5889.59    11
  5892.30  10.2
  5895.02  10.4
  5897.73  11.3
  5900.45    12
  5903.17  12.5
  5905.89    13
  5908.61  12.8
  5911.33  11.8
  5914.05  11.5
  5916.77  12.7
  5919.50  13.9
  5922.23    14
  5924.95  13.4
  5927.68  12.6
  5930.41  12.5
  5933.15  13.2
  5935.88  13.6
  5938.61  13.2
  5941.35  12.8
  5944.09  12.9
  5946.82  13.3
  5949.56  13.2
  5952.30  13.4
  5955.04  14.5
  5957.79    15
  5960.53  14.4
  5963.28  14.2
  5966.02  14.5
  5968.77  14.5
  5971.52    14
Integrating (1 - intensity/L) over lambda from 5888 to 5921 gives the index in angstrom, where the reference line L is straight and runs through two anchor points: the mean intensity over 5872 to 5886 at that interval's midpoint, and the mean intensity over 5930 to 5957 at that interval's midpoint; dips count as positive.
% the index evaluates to 3.0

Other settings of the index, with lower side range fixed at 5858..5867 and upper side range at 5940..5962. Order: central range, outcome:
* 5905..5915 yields 0.7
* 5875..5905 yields 2.1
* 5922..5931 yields 0.2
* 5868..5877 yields -0.4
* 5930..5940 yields 0.2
